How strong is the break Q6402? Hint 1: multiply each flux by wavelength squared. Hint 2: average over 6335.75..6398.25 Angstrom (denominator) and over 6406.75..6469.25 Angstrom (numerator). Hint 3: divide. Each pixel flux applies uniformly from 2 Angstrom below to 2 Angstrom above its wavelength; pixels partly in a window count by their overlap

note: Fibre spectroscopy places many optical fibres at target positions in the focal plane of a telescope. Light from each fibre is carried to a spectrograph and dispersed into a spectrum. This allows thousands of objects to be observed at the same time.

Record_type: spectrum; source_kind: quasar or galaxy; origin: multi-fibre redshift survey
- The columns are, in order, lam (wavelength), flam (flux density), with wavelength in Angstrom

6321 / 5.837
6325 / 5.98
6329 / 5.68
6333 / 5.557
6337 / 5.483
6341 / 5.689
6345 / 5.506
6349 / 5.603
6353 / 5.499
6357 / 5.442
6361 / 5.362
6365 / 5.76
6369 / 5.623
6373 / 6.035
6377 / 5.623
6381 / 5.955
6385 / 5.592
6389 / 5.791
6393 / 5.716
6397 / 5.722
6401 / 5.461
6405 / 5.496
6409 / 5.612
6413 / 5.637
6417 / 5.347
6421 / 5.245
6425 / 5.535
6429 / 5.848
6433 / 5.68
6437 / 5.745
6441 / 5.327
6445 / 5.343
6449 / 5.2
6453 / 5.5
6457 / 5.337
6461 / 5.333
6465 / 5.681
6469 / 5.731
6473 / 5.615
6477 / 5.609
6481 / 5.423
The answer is 0.99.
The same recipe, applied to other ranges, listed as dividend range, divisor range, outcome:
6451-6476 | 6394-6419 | 1.01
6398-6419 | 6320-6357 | 1.00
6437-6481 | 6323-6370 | 1.01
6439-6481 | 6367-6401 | 0.98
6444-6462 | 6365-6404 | 0.95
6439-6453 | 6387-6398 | 0.94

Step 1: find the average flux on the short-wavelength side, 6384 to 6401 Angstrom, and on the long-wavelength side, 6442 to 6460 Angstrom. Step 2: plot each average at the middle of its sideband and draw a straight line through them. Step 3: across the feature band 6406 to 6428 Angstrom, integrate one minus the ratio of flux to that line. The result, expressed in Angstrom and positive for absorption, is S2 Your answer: 0.2 Angstrom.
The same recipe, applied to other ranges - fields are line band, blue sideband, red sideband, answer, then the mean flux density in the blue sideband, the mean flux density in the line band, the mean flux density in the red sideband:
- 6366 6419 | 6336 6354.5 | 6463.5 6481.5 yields -0.7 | 5.56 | 5.66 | 5.63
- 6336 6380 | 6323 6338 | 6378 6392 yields 0.9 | 5.69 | 5.61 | 5.76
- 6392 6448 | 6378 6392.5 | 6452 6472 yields 1.1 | 5.76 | 5.54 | 5.52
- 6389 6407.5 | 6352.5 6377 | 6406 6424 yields -0.3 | 5.63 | 5.62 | 5.47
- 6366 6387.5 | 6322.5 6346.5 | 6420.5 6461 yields -0.7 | 5.66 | 5.77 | 5.48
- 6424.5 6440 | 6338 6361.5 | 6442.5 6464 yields -0.9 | 5.53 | 5.69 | 5.36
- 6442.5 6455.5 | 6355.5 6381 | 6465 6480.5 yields 0.7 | 5.67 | 5.35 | 5.63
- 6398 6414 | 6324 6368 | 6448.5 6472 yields -0.1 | 5.59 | 5.56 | 5.49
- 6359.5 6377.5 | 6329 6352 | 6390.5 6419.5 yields -0.4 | 5.57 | 5.69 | 5.57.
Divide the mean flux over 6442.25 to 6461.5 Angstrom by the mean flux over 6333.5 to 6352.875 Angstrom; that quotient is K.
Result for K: 0.96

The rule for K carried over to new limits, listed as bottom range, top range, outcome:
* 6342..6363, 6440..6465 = 0.98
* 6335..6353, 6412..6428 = 0.98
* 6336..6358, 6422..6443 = 1.01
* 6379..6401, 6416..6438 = 0.97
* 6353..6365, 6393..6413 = 1.02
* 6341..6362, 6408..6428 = 1.00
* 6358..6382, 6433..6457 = 0.95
